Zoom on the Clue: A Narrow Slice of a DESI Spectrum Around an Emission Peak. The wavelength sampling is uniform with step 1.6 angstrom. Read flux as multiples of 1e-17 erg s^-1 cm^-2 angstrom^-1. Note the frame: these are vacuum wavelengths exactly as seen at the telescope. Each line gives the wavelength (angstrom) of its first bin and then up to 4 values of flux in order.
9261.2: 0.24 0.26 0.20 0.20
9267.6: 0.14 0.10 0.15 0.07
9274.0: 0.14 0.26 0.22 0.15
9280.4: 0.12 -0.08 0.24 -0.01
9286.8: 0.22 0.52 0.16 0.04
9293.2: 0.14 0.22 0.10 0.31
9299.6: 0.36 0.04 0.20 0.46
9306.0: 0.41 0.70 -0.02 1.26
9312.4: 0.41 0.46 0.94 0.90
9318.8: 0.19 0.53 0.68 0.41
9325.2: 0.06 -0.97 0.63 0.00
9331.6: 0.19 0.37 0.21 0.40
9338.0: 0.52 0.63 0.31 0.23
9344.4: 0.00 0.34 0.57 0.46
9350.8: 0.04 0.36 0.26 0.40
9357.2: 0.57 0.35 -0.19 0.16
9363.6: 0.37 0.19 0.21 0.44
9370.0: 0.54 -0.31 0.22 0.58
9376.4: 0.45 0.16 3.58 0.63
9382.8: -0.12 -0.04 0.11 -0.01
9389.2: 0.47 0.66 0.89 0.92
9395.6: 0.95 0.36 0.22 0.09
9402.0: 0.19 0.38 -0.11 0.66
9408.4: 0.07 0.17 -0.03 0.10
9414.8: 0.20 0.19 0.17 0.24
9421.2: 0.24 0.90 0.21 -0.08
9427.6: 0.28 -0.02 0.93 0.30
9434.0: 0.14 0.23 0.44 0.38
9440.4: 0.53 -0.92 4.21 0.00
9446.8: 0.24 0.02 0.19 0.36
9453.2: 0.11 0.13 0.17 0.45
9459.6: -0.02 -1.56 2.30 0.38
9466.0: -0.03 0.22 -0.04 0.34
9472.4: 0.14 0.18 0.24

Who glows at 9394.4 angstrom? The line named Hbeta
